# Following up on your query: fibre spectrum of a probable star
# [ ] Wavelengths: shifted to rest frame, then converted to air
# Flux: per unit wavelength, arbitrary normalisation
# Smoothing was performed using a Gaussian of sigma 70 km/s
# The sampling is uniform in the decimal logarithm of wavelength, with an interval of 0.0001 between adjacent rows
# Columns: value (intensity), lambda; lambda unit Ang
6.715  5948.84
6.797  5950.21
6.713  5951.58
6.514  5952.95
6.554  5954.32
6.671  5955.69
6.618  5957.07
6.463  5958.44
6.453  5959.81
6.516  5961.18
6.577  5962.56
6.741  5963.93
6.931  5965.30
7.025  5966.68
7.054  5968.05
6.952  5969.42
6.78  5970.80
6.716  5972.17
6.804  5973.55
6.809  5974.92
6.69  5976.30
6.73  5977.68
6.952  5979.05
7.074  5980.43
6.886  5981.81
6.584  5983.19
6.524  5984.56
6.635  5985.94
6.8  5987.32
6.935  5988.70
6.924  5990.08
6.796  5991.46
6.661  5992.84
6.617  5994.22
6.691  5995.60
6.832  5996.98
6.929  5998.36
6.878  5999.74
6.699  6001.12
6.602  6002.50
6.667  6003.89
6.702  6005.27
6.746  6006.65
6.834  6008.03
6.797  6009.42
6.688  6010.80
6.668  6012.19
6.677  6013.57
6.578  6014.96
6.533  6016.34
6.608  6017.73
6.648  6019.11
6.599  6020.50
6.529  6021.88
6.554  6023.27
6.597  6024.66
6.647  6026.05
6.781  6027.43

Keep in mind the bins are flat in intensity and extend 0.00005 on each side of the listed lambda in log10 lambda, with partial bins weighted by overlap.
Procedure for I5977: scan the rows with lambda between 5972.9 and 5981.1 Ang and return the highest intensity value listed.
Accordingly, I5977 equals 7.074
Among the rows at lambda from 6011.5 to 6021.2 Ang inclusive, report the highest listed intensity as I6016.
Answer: 6.677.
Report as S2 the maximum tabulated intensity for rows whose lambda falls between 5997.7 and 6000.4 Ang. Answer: 6.929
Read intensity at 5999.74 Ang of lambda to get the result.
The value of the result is 6.878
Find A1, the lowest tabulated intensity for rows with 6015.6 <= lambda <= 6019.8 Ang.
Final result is 6.533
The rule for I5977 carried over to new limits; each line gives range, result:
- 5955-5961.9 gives 6.671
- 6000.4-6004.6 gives 6.699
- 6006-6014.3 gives 6.834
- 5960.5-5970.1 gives 7.054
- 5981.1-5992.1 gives 6.935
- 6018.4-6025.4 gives 6.648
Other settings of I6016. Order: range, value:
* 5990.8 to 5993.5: 6.796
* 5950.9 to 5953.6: 6.713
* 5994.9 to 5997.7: 6.832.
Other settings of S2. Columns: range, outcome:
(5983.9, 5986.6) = 6.635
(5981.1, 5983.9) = 6.886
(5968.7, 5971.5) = 6.952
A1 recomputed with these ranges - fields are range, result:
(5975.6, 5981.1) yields 6.69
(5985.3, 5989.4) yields 6.635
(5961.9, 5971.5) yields 6.577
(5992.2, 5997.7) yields 6.617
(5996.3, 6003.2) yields 6.602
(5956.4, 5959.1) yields 6.463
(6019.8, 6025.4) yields 6.529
